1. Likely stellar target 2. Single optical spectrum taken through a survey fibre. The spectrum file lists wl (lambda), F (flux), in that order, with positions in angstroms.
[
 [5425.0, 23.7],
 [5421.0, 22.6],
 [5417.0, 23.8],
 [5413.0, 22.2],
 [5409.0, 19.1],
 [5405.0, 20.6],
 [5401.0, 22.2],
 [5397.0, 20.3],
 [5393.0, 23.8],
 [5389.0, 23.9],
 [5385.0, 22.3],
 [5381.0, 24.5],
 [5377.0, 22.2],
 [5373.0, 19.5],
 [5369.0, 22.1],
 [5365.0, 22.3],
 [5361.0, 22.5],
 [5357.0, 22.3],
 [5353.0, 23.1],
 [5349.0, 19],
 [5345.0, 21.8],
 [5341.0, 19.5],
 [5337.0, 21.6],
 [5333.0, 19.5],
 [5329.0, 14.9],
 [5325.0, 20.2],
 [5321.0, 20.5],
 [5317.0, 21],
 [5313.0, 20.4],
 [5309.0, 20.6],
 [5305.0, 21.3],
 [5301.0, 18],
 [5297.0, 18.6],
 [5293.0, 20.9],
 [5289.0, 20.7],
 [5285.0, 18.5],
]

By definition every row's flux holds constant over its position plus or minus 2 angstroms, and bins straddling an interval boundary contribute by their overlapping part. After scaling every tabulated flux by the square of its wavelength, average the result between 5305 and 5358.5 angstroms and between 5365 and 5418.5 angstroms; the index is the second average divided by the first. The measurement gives 1.11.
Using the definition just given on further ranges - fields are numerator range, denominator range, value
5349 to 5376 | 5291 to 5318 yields 1.11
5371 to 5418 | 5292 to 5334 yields 1.16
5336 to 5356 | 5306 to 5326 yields 1.03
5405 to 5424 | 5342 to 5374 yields 1.04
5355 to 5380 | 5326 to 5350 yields 1.14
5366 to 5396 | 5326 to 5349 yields 1.18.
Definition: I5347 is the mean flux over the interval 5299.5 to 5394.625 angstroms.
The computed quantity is 21.1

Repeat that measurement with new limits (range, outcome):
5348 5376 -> 21.7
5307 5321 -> 20.6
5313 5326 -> 20.6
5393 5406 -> 21.5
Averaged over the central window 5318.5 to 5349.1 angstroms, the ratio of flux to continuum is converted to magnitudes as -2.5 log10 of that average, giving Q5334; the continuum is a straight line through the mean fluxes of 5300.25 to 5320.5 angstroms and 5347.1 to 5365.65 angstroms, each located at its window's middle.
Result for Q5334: 0.077 mag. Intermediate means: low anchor 20.4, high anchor 21.8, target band 19.7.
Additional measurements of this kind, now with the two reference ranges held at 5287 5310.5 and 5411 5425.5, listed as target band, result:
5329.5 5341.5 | 0.070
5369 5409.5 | 0.016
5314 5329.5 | 0.050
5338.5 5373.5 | 0.001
